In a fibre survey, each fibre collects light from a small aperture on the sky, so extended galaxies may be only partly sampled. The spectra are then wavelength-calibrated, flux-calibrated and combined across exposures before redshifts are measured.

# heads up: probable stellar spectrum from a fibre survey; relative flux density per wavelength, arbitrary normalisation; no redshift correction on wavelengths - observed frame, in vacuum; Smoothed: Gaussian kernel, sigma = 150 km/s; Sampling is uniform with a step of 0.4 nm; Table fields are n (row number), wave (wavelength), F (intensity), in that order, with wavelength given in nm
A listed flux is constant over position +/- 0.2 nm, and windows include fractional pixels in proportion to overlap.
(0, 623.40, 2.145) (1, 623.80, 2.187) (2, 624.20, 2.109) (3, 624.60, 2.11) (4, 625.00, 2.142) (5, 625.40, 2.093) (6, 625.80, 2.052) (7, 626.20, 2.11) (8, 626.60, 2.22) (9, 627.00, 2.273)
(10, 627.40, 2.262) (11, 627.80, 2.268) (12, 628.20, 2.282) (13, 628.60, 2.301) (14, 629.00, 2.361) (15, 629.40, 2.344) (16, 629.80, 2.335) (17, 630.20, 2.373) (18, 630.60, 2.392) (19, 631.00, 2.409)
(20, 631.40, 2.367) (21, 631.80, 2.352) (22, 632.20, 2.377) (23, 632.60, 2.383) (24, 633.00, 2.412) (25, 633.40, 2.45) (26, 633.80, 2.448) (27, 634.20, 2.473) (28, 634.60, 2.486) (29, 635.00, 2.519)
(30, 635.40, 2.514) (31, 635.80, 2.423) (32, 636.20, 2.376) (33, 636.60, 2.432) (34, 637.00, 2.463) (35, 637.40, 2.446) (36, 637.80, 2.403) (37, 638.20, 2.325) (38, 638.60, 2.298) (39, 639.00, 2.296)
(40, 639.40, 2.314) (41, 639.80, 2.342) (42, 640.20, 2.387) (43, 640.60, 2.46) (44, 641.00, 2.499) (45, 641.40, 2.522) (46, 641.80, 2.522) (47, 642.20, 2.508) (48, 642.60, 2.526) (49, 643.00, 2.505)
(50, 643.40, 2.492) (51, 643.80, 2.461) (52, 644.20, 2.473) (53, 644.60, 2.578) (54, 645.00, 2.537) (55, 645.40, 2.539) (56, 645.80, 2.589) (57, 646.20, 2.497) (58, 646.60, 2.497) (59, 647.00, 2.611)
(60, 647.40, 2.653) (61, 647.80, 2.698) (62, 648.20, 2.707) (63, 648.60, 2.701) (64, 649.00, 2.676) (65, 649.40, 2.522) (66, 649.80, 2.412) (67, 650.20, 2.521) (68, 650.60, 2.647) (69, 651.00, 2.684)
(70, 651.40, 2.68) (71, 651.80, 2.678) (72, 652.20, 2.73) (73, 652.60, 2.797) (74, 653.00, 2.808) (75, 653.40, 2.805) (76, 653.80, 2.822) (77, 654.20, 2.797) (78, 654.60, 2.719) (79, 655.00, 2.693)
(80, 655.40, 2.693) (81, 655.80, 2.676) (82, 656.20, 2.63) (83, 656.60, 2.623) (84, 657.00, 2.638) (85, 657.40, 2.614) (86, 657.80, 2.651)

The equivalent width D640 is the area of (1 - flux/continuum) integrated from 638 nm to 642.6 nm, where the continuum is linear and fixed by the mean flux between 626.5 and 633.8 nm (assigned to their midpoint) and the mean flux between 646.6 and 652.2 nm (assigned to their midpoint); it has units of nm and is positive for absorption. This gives 0.16 nm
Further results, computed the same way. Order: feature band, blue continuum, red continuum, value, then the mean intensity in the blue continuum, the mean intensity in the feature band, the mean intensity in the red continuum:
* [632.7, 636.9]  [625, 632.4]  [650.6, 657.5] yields -0.116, 2.28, 2.45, 2.71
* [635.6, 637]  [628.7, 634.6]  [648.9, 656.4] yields 0.023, 2.39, 2.42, 2.68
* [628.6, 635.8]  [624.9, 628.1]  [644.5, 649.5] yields -0.344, 2.18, 2.41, 2.6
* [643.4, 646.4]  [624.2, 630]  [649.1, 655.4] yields 0.034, 2.22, 2.52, 2.69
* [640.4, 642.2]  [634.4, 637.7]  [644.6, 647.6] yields 0.007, 2.46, 2.5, 2.56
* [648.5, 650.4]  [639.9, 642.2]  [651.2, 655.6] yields 0.072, 2.47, 2.56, 2.75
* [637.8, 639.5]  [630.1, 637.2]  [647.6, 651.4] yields 0.115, 2.43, 2.32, 2.62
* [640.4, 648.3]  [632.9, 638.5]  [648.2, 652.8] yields 0.053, 2.44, 2.54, 2.64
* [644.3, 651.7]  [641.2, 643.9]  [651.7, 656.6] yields 0.047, 2.51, 2.6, 2.73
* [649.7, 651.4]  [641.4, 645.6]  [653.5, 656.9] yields 0.028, 2.51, 2.59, 2.71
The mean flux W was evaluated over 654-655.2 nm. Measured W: 2.74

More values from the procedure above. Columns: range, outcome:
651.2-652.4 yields 2.7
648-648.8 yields 2.7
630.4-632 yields 2.38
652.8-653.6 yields 2.81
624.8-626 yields 2.1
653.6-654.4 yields 2.81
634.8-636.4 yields 2.46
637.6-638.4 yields 2.36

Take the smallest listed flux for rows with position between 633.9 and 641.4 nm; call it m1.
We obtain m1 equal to 2.296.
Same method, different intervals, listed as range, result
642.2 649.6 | 2.461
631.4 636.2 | 2.352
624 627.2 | 2.052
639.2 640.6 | 2.314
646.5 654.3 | 2.412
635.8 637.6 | 2.376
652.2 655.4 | 2.693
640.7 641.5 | 2.499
